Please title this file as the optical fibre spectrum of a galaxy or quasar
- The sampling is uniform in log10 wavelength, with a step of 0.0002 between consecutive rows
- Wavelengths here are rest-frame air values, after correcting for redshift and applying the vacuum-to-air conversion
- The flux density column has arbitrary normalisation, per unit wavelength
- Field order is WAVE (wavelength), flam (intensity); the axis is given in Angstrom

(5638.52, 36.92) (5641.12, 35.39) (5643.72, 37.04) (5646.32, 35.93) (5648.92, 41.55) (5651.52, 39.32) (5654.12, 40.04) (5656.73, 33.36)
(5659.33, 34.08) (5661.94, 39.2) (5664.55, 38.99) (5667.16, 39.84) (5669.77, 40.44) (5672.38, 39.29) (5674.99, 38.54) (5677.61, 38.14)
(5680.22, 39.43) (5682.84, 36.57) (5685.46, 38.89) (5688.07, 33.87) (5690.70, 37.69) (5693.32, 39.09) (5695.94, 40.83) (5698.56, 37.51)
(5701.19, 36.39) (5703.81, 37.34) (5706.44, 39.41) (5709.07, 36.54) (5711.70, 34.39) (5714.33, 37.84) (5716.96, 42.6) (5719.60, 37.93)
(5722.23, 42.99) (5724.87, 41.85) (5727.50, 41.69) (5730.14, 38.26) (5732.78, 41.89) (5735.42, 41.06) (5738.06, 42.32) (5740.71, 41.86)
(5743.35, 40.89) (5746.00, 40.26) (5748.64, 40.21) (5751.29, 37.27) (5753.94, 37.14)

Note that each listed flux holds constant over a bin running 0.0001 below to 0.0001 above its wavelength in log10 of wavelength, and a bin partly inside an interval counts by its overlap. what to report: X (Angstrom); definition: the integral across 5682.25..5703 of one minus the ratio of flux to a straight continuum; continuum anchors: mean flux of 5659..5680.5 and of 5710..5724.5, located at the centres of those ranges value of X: 0.7 Angstrom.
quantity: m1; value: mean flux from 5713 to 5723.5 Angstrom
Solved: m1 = 40.3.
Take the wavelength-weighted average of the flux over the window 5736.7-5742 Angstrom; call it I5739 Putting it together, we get 42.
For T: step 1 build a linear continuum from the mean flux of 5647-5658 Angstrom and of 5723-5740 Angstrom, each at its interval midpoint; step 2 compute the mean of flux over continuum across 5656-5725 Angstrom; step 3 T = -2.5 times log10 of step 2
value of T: 0.04 mag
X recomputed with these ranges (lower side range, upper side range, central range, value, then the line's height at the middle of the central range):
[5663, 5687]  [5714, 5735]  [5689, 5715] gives 1.5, 39.9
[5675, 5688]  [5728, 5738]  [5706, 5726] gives 0.3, 39.8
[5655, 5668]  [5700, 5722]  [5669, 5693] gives -0.4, 37.5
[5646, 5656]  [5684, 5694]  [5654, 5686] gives 0.1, 38.2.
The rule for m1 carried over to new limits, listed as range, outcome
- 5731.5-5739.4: 41.7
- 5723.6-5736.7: 41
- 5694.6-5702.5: 38.3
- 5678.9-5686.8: 38.3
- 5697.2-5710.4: 37.4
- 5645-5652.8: 38.9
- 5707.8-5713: 35.5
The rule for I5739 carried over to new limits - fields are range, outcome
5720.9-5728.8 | 42.2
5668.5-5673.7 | 39.9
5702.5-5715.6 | 37.1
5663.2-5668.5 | 39.4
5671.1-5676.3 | 38.9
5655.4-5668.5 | 37.1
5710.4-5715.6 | 36.1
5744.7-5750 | 40.3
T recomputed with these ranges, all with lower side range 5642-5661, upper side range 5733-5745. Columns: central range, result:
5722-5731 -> -0.006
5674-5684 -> 0.013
